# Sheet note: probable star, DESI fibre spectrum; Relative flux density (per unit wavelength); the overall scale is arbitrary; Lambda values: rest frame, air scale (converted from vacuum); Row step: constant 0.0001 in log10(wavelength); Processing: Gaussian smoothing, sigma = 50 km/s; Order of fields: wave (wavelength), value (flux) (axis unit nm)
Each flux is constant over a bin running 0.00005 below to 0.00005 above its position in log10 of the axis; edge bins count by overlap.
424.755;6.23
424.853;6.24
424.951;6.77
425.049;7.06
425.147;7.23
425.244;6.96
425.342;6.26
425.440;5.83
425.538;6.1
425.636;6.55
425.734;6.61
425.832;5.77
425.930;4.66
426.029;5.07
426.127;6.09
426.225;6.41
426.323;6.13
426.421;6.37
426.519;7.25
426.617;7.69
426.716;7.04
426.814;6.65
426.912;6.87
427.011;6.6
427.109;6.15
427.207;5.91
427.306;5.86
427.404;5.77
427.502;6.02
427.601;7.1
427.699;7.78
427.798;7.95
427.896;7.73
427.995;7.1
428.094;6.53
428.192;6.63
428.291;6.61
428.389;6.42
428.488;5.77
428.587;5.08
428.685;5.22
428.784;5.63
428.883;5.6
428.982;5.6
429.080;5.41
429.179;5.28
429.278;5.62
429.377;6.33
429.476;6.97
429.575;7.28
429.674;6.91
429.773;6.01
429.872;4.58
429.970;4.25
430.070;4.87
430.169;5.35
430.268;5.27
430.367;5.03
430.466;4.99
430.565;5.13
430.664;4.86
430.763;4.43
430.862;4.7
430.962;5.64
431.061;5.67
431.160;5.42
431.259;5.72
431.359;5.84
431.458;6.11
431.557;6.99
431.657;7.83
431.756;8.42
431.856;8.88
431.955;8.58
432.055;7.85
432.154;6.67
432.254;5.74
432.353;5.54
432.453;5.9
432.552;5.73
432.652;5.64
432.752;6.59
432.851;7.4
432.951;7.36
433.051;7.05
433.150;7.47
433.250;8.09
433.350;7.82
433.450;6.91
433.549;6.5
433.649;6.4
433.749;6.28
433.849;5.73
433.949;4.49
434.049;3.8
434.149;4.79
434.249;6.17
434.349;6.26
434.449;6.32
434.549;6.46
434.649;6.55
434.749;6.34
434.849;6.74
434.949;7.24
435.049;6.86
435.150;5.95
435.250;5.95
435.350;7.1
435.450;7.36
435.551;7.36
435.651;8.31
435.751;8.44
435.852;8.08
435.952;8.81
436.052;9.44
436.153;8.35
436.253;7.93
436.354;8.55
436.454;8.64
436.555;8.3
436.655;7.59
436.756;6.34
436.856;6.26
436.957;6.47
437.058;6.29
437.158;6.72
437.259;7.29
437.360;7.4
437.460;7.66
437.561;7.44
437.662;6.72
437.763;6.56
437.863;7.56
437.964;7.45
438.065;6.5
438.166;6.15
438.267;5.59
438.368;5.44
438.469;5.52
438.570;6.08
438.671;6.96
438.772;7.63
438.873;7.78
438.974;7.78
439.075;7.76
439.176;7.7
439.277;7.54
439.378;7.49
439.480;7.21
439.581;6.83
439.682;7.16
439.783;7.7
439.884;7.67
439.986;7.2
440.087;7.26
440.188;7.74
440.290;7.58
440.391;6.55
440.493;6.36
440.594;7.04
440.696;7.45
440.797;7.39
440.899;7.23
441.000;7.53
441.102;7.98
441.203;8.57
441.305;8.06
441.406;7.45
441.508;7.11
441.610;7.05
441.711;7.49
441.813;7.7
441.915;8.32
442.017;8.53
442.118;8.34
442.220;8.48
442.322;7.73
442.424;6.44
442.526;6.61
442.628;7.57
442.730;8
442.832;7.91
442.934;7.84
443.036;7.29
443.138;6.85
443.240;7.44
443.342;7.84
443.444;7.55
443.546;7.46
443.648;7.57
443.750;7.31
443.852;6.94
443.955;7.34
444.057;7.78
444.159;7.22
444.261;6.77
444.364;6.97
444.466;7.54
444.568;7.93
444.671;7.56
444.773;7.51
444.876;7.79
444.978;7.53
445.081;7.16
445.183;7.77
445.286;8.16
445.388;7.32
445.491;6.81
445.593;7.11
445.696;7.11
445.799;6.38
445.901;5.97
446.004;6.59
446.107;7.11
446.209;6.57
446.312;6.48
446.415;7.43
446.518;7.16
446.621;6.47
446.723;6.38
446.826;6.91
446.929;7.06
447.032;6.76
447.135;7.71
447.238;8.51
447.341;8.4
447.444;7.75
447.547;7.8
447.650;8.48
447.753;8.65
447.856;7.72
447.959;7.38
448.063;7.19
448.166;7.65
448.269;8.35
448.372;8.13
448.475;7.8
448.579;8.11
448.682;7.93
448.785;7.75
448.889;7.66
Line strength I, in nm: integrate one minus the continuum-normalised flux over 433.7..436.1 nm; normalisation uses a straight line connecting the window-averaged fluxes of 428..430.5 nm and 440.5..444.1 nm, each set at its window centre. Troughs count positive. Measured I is -0.05 nm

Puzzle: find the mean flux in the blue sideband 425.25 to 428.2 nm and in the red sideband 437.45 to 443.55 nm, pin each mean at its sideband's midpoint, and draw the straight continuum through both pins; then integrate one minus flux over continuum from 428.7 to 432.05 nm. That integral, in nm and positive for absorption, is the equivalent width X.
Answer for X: 0.39 nm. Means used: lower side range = 6.49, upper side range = 7.32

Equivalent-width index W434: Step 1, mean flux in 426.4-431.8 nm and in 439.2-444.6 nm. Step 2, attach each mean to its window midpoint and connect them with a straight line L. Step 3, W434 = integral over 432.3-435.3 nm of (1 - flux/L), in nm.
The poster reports 0.12 nm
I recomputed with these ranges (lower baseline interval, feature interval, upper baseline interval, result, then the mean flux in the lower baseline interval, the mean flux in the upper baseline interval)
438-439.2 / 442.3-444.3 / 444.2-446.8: -0.11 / 6.73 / 7.1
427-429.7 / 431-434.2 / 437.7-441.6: 0.05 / 6.31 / 7.17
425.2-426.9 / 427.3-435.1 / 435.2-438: 0.77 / 6.33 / 7.51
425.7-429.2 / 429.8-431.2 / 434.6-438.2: 0.34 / 6.29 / 7.3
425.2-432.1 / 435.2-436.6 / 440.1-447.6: -0.27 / 6.19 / 7.38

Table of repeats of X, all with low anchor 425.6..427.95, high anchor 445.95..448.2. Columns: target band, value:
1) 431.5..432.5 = -0.08 nm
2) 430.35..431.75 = 0.21 nm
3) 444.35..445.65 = -0.04 nm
